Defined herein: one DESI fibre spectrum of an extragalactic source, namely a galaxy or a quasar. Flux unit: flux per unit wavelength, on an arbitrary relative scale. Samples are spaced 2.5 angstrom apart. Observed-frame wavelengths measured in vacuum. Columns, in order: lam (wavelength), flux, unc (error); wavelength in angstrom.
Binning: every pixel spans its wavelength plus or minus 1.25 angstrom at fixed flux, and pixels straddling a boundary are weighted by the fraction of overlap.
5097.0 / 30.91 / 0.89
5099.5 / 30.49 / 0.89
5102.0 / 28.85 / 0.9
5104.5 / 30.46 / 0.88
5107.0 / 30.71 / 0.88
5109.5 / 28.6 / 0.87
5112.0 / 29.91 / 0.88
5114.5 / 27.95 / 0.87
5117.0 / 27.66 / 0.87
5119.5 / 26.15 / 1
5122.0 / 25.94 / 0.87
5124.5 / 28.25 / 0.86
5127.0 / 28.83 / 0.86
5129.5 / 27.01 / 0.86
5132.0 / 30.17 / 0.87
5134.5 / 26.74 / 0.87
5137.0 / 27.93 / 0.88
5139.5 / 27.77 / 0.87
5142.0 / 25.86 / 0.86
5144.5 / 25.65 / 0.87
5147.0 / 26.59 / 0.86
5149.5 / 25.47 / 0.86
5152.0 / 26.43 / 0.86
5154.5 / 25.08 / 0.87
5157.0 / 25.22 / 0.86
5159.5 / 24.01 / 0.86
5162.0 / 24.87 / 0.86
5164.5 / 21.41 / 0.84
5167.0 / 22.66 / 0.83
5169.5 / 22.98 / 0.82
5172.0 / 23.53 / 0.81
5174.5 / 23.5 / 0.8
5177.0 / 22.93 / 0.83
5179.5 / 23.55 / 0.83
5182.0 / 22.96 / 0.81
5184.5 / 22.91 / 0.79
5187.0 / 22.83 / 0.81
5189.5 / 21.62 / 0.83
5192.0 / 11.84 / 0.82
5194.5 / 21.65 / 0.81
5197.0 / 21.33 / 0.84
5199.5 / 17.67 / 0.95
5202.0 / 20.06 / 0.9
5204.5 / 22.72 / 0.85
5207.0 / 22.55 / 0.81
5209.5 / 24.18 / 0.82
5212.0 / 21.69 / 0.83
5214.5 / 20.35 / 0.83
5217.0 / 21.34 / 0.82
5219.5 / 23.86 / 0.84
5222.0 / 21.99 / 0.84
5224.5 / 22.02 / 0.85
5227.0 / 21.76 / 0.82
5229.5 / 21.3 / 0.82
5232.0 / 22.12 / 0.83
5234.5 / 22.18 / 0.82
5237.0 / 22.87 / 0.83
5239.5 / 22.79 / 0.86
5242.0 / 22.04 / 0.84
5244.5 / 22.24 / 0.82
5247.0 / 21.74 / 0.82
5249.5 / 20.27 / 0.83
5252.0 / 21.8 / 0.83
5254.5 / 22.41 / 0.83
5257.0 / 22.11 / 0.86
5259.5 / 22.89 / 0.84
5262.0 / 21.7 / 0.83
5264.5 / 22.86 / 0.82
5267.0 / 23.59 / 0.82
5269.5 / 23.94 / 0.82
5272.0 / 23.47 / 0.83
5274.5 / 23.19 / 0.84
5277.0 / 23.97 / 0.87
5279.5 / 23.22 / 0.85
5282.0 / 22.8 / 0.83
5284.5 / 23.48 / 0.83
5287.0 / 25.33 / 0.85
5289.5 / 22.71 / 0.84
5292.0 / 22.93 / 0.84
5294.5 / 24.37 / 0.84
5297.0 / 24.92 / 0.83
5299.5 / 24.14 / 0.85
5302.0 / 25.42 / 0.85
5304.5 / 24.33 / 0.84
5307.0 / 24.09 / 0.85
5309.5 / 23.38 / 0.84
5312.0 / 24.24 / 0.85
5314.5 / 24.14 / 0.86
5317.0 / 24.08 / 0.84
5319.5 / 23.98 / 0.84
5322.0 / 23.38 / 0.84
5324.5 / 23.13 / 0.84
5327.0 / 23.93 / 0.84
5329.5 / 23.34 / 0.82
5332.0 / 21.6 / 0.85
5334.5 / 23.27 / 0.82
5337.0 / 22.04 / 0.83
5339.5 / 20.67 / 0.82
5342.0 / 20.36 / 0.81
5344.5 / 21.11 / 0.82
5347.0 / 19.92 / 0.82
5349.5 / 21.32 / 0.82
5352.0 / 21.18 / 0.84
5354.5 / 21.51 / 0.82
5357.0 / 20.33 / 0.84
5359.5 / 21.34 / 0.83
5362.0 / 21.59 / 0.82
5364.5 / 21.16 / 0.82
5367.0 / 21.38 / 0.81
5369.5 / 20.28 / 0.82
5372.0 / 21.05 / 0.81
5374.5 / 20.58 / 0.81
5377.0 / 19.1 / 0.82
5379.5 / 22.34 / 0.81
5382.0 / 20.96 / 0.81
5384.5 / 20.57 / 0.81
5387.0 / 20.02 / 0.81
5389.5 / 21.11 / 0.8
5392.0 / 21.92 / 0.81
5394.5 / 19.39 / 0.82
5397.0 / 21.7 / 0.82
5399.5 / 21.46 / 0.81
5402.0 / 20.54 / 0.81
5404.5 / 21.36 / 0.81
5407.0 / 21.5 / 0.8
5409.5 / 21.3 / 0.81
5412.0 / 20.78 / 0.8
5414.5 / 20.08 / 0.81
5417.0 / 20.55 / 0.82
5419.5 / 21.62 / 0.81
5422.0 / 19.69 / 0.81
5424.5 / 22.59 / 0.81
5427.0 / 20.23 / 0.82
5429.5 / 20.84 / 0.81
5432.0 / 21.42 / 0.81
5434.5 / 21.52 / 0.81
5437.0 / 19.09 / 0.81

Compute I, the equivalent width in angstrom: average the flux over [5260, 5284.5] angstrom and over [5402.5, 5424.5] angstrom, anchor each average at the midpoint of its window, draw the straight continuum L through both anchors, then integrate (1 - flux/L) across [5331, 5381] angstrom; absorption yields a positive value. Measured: 1.7 angstrom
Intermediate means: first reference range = 23.2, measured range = 21.1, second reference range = 20.9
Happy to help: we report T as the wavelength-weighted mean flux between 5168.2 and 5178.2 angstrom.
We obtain 23.2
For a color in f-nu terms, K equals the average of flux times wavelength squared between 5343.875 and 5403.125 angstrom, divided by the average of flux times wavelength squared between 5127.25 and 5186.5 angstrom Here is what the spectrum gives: 0.9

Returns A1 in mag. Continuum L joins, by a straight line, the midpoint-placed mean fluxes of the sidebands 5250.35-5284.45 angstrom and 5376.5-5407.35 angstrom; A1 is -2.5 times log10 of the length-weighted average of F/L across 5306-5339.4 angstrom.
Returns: -0.06 mag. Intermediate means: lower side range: 22.9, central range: 23.3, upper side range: 20.9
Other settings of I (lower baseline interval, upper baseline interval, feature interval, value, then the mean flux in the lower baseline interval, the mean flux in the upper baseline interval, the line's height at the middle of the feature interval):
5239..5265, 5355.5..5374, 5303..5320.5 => -2.09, 22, 21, 21.5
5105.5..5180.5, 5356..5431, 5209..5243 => 3.16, 26.1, 20.9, 24.4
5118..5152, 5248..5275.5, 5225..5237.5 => 0.87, 27.1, 22.6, 23.6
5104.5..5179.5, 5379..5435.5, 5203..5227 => 2.46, 26.2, 21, 24.8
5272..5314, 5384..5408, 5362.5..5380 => 0.69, 23.9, 21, 21.7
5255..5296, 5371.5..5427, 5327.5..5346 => 0.23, 23.3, 20.9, 22.1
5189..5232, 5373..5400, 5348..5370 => -0.29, 21.1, 20.8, 20.9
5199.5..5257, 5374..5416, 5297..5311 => -1.88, 21.9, 20.9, 21.4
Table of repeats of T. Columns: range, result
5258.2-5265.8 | 22.5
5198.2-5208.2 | 20.7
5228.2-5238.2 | 22.1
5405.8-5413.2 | 21.2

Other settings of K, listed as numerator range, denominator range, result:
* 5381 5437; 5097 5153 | 0.83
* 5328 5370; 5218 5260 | 1.01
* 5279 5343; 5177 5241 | 1.13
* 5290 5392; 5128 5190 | 0.96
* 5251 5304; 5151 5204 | 1.09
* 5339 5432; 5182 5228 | 1.05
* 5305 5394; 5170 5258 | 1.05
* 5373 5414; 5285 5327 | 0.90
